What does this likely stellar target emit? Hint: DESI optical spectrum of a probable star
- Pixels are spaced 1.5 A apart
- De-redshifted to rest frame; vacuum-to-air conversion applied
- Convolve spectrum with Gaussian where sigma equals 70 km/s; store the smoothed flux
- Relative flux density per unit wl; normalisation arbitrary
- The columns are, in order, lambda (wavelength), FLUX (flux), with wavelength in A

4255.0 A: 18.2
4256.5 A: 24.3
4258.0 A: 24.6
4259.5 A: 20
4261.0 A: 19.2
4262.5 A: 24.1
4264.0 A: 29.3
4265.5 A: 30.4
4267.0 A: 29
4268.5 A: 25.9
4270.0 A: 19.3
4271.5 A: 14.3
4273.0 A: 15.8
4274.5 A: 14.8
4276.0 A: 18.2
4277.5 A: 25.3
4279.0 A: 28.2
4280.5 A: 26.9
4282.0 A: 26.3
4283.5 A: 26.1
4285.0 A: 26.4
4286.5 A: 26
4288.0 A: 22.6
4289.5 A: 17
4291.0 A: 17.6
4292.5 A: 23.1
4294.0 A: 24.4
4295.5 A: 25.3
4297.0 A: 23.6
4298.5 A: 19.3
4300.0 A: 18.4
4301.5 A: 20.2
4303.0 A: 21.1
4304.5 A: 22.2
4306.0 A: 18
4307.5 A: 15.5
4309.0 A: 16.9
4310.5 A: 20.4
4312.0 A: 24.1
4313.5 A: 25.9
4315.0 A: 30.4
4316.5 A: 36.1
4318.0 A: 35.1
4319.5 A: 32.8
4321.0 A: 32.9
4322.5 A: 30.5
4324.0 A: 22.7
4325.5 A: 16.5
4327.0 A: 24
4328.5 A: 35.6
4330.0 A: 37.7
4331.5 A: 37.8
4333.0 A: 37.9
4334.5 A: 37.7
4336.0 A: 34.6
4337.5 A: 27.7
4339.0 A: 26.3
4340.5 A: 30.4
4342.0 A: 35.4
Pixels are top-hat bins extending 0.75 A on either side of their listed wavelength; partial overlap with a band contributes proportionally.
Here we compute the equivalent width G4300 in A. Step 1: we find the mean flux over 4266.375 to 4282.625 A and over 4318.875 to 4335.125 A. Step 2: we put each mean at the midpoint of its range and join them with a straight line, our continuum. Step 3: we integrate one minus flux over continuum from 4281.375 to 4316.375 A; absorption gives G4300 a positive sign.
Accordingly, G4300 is 5.1 A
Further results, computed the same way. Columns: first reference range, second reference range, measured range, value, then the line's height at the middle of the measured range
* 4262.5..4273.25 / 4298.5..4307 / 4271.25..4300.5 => -0.6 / 21.7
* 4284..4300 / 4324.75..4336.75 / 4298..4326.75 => 3.9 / 27.8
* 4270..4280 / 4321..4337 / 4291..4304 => 1.5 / 24.6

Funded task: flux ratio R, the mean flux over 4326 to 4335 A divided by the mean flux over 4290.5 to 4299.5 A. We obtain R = 1.55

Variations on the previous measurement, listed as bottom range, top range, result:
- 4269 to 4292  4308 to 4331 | 1.29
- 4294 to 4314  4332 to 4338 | 1.67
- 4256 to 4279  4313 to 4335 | 1.40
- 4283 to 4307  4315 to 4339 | 1.45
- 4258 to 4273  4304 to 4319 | 1.06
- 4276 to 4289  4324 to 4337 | 1.26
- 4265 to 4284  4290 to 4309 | 0.89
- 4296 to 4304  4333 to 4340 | 1.55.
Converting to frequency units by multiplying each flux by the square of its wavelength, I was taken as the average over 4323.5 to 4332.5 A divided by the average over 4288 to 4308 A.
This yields 1.5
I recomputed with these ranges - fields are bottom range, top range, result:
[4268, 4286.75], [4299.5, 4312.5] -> 0.88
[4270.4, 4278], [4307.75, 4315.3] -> 1.31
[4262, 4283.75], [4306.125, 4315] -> 0.92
